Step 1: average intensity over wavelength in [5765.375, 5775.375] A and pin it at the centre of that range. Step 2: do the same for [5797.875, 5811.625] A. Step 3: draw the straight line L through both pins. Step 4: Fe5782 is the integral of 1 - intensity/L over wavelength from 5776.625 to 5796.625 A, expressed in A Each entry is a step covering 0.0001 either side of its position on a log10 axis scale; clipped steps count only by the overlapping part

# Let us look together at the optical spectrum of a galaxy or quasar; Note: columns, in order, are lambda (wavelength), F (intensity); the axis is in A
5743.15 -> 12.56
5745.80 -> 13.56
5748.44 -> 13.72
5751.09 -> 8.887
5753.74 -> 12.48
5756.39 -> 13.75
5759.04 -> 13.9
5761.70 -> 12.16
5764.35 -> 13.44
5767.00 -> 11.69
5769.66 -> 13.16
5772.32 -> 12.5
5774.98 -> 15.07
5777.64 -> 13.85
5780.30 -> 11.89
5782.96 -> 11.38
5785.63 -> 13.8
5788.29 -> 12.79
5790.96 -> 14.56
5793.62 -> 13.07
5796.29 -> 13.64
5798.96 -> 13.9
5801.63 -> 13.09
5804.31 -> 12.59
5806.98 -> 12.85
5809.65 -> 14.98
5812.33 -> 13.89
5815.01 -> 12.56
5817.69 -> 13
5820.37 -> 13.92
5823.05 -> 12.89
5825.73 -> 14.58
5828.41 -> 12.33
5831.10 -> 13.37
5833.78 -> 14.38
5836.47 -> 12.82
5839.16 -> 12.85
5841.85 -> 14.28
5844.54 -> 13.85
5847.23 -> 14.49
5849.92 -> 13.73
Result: 0.2 A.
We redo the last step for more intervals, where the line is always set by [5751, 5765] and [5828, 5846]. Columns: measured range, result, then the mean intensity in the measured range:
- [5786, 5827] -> -1.0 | 13.5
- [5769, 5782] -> -0.4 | 13.2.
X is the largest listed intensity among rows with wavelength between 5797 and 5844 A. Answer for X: 14.98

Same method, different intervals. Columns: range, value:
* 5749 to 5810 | 15.07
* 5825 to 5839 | 14.58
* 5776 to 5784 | 13.85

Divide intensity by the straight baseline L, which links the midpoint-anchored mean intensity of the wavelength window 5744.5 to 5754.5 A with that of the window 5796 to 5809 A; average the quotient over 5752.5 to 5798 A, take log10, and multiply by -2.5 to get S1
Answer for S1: -0.04 mag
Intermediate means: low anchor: 12.1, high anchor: 13.3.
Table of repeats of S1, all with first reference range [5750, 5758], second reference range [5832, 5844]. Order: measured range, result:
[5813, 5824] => 0.00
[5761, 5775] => -0.06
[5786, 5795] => -0.08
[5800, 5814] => -0.04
